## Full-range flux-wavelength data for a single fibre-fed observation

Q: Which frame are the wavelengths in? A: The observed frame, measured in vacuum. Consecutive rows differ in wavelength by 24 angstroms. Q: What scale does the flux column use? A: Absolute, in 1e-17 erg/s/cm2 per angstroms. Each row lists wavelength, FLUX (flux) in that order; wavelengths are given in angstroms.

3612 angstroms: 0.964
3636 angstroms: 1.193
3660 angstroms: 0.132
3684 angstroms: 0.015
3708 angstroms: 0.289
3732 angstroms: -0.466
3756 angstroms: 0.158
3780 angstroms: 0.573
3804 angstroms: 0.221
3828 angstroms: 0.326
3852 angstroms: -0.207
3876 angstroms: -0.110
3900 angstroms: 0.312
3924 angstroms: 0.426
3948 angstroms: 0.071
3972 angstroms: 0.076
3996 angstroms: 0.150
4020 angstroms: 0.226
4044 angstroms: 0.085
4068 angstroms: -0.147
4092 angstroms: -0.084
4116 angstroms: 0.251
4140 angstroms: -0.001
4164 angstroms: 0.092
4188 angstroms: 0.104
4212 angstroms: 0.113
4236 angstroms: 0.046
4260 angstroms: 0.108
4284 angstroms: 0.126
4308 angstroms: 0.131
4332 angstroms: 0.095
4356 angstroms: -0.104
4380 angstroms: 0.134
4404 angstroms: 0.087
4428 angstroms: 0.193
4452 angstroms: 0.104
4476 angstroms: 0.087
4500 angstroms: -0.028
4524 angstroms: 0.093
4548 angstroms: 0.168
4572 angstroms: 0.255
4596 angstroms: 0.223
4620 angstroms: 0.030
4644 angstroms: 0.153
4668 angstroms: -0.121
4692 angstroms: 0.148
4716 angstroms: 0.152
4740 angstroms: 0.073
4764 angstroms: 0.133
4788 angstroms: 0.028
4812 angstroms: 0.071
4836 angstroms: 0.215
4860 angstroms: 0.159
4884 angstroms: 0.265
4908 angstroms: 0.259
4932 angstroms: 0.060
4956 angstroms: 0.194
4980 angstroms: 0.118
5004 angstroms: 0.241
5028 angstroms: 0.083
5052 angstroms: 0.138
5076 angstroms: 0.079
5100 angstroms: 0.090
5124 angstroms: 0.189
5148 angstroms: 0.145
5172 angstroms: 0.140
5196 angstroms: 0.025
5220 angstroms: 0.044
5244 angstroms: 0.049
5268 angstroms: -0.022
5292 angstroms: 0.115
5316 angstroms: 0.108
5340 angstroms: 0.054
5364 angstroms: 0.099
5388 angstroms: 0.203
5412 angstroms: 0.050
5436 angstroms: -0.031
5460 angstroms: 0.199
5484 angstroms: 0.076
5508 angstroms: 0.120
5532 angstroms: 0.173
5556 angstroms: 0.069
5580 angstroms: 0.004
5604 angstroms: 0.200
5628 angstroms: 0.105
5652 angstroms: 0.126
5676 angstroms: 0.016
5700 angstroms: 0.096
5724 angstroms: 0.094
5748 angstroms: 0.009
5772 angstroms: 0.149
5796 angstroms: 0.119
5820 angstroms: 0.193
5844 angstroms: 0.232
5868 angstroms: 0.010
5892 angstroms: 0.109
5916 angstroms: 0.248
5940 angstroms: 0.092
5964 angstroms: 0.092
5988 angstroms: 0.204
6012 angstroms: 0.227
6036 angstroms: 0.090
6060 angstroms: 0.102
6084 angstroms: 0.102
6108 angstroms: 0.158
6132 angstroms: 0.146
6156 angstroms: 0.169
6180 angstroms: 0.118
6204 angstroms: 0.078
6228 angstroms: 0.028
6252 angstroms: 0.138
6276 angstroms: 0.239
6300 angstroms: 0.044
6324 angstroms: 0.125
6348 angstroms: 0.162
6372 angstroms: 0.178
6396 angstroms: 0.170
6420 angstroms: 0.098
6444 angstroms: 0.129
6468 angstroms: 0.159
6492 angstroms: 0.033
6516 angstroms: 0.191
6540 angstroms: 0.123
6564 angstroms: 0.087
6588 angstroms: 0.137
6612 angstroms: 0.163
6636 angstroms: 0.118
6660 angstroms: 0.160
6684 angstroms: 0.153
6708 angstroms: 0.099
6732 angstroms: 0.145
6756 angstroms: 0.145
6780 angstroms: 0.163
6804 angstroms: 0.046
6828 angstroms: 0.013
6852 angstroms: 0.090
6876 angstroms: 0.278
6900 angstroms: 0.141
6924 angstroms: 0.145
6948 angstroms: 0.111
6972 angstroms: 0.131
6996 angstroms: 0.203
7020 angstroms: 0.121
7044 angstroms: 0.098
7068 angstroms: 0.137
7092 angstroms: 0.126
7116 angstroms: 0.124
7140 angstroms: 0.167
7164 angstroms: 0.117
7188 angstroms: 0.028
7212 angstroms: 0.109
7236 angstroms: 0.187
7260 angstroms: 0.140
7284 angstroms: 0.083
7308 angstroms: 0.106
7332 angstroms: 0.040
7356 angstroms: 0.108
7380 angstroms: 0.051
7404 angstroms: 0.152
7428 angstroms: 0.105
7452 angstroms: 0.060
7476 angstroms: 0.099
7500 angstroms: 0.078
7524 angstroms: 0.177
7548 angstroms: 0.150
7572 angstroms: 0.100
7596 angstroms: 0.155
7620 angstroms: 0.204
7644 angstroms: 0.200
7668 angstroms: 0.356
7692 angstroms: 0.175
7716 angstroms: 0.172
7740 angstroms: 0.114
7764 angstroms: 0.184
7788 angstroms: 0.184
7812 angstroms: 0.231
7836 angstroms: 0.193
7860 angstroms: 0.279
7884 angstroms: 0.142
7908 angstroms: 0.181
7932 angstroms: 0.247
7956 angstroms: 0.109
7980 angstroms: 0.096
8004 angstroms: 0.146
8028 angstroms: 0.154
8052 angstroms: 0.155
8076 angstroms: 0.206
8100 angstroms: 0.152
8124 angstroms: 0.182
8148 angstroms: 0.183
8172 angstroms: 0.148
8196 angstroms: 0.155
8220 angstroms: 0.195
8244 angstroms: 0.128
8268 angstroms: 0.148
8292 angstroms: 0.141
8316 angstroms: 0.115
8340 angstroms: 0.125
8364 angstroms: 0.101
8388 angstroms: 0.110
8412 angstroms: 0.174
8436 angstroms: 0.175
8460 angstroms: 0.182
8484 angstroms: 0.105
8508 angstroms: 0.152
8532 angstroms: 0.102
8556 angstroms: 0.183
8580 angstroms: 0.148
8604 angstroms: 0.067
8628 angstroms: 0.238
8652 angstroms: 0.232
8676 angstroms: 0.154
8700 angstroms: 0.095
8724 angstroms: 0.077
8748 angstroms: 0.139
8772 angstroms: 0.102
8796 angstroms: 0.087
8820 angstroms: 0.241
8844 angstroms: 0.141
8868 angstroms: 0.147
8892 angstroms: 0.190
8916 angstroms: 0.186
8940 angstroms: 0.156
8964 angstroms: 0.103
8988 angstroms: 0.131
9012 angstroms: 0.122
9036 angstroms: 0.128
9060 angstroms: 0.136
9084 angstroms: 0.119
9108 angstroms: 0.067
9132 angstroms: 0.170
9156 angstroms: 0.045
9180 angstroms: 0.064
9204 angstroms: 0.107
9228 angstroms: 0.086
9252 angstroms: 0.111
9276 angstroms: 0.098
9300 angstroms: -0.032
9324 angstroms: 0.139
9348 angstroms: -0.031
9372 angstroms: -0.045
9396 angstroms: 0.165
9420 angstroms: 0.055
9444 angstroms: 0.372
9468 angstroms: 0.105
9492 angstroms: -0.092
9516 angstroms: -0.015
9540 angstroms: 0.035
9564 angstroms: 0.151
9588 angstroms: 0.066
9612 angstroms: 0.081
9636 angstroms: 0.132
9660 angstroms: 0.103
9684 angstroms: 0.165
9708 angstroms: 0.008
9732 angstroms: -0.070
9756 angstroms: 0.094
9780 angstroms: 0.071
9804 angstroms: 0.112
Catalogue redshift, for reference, 0.17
